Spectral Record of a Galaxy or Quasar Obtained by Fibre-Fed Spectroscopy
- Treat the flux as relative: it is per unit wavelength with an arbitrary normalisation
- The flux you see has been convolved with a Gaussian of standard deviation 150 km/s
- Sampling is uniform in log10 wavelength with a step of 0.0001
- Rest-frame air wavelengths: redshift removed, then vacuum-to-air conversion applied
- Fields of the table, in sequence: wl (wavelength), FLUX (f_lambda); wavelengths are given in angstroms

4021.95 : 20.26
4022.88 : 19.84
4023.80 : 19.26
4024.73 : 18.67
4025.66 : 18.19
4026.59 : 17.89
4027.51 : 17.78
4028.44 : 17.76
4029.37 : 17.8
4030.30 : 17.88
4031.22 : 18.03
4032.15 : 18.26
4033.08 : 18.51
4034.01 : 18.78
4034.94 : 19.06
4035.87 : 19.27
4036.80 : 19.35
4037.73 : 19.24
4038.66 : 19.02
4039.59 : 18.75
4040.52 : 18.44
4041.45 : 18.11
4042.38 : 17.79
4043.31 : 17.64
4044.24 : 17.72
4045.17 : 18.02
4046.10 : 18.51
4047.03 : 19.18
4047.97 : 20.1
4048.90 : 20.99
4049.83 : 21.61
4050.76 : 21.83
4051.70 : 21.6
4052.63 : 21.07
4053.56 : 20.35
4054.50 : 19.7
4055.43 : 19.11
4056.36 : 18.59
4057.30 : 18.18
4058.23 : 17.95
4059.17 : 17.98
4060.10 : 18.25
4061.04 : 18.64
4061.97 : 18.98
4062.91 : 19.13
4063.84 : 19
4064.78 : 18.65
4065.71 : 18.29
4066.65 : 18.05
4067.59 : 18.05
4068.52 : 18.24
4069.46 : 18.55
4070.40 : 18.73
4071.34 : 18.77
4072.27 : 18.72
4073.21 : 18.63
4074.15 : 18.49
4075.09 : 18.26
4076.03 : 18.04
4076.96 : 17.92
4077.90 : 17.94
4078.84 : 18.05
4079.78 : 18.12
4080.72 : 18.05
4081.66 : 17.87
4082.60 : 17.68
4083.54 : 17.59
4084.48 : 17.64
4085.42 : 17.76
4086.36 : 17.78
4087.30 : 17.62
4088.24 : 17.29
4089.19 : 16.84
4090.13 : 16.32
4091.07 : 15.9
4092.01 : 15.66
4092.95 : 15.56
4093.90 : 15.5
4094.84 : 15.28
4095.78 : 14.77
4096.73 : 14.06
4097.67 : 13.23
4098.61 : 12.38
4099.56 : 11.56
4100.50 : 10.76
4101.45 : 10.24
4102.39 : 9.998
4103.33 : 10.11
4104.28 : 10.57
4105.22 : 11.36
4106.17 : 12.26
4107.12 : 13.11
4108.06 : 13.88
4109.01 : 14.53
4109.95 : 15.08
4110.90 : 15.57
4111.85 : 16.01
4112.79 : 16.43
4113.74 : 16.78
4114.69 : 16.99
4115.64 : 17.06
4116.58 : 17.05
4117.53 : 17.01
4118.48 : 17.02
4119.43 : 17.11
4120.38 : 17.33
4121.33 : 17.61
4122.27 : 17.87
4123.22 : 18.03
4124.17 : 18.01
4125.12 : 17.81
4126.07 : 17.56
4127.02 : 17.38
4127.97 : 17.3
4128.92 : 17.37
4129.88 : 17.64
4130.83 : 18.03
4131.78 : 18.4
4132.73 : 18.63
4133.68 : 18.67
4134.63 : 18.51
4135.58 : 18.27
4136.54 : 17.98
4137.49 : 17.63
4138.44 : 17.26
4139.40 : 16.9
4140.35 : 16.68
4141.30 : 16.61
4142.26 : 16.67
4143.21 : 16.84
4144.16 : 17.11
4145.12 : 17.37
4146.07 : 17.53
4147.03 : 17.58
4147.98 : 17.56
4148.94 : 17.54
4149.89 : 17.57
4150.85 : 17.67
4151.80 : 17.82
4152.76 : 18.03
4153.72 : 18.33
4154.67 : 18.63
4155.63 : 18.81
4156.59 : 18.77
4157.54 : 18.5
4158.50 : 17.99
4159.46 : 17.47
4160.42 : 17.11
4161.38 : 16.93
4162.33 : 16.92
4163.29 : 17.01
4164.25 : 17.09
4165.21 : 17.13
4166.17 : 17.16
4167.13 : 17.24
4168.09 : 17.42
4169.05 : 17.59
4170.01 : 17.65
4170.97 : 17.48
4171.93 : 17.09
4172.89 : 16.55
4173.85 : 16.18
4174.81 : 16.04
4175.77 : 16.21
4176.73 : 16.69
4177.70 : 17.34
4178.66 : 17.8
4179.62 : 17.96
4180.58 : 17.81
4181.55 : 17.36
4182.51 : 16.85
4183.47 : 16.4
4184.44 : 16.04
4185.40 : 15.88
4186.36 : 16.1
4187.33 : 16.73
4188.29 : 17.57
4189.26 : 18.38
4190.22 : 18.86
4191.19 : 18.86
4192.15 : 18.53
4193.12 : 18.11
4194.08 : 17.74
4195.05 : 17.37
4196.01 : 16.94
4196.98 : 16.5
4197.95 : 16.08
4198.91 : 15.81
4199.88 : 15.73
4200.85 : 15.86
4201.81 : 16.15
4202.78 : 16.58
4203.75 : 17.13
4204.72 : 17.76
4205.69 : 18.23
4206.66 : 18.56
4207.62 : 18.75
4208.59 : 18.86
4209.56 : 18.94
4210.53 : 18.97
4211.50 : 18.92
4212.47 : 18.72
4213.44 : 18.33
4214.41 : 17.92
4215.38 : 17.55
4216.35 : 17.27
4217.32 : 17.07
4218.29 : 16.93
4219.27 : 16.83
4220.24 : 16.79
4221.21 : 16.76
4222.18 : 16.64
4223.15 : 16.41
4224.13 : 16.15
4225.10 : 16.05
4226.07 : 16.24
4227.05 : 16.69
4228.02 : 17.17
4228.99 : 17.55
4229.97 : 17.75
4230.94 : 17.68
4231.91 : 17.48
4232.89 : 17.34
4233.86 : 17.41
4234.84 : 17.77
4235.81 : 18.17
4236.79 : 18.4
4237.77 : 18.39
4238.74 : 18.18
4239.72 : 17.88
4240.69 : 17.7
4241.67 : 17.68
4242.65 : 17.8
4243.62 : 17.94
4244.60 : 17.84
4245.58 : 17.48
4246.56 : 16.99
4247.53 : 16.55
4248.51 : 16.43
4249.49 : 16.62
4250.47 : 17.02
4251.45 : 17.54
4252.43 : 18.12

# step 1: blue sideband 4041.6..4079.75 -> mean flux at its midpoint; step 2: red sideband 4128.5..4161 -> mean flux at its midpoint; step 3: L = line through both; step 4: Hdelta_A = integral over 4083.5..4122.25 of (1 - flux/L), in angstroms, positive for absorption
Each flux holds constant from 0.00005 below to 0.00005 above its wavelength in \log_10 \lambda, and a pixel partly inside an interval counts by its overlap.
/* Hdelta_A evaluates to 6.9 angstroms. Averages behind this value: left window 18.9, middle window 15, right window 17.7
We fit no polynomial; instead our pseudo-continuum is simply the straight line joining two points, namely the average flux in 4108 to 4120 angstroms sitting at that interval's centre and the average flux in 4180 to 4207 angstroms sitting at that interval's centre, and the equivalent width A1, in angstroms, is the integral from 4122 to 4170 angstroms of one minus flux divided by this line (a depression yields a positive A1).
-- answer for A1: -2.9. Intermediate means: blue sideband 16.3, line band 17.6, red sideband 17.1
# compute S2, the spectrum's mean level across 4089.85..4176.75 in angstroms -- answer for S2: 16.4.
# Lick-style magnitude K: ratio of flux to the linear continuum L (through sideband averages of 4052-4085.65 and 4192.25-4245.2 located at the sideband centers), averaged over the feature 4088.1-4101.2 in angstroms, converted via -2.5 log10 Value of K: 0.25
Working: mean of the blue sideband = 18.5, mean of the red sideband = 17.4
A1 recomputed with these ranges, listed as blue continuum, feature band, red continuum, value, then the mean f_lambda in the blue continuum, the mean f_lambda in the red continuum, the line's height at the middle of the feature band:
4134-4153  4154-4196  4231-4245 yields 0.50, 17.5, 17.9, 17.6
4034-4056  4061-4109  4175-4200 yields 6.77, 19.4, 17.1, 18.8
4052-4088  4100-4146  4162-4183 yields 4.12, 18.4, 17.1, 17.8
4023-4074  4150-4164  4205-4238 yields 0.17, 18.8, 17.6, 18.1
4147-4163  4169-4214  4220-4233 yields -0.02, 17.8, 16.9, 17.4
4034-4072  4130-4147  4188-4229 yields 0.50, 19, 17.4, 18.1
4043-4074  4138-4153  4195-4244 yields 0.73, 19.1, 17.4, 18.2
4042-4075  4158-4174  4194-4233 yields 0.54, 19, 17.3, 17.8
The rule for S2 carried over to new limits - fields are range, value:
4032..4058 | 19.2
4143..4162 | 17.8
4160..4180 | 17.1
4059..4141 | 16.7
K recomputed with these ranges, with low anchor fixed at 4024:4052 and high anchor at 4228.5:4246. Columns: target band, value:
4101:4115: 0.34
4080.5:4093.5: 0.09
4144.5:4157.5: 0.02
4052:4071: 0.00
